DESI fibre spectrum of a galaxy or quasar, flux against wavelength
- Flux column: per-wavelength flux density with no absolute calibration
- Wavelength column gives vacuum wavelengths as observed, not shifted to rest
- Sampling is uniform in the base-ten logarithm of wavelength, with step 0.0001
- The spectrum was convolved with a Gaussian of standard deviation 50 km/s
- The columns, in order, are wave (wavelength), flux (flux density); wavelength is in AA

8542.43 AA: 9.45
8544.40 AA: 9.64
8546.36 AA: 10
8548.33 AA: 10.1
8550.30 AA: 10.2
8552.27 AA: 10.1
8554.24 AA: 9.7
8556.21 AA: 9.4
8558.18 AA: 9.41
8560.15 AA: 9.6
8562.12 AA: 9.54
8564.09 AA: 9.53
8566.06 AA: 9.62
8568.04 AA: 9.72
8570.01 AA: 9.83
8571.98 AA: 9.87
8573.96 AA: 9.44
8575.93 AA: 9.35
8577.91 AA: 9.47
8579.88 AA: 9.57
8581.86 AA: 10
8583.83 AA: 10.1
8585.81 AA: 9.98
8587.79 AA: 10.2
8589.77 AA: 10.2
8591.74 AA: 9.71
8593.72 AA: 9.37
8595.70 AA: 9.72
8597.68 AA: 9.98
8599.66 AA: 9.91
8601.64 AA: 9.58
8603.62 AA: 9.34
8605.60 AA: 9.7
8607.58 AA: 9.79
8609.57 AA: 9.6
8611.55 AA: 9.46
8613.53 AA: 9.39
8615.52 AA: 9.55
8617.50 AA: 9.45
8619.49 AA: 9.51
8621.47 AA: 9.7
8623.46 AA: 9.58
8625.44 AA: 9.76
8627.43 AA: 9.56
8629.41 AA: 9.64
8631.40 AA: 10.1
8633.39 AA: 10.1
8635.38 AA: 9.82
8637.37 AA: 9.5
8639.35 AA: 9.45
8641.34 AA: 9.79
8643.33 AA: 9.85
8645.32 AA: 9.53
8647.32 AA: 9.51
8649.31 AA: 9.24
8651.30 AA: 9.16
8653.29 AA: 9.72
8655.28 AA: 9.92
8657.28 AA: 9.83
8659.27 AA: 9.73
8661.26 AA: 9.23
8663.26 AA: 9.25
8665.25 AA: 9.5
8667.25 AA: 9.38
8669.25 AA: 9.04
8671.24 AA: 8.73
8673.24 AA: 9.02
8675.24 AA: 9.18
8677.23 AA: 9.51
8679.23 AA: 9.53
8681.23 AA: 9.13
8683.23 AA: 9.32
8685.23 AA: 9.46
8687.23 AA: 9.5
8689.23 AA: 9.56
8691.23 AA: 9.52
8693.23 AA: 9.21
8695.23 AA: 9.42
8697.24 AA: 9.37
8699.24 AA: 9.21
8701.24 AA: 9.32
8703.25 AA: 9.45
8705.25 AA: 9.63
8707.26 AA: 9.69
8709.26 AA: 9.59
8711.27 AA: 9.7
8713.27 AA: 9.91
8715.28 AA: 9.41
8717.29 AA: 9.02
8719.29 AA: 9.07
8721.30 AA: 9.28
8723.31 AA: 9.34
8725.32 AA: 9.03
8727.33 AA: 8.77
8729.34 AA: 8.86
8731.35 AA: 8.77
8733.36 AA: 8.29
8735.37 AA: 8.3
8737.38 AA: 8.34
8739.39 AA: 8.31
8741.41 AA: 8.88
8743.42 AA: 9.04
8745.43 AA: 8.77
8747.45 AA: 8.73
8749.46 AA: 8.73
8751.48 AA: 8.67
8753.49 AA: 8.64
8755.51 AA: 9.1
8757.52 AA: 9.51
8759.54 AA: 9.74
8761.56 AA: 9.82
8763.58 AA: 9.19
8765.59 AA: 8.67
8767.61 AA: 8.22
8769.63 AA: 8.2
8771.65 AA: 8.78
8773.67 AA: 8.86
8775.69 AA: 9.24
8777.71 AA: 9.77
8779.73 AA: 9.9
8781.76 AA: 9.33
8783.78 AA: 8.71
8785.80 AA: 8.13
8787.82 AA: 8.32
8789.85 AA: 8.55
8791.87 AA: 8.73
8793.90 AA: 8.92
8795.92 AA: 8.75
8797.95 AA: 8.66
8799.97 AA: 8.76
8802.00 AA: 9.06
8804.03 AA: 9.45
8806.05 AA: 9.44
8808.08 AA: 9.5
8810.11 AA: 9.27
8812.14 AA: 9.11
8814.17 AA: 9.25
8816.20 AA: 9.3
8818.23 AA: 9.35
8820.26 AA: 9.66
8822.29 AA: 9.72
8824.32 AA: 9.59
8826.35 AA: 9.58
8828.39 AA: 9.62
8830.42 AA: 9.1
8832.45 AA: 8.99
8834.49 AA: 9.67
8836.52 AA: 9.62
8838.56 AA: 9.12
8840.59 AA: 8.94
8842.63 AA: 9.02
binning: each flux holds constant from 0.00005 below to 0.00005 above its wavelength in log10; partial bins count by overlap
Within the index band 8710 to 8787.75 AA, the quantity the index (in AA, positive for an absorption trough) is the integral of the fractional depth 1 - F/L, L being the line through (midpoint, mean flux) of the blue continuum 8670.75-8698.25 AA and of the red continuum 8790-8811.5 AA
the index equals 1.7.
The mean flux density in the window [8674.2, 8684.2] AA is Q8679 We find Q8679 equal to 9.33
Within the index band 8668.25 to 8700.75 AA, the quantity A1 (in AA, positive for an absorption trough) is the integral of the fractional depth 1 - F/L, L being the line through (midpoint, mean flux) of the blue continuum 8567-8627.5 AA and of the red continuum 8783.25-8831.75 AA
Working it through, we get 0.5 AA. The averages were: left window 9.69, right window 9.11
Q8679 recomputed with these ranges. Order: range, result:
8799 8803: 8.9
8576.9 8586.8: 9.82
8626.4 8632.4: 9.76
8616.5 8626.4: 9.6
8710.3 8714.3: 9.81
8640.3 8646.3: 9.72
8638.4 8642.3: 9.62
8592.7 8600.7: 9.74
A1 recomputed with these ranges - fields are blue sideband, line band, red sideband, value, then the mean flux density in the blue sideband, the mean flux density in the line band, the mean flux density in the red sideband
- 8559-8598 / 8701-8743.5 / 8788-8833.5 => 1.4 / 9.74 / 9.09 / 9.18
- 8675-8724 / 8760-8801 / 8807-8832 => 2.3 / 9.42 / 8.89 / 9.41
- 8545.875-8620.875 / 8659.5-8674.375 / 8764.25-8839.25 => 0.4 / 9.71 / 9.19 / 9.11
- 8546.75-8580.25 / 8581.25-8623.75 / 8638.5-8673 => -0.6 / 9.68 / 9.72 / 9.45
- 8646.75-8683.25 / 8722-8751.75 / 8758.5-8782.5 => 1.6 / 9.37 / 8.73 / 9.14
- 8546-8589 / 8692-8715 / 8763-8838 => -0.3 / 9.76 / 9.5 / 9.11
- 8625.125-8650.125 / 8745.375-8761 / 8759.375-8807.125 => 0.1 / 9.68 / 9.02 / 8.95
